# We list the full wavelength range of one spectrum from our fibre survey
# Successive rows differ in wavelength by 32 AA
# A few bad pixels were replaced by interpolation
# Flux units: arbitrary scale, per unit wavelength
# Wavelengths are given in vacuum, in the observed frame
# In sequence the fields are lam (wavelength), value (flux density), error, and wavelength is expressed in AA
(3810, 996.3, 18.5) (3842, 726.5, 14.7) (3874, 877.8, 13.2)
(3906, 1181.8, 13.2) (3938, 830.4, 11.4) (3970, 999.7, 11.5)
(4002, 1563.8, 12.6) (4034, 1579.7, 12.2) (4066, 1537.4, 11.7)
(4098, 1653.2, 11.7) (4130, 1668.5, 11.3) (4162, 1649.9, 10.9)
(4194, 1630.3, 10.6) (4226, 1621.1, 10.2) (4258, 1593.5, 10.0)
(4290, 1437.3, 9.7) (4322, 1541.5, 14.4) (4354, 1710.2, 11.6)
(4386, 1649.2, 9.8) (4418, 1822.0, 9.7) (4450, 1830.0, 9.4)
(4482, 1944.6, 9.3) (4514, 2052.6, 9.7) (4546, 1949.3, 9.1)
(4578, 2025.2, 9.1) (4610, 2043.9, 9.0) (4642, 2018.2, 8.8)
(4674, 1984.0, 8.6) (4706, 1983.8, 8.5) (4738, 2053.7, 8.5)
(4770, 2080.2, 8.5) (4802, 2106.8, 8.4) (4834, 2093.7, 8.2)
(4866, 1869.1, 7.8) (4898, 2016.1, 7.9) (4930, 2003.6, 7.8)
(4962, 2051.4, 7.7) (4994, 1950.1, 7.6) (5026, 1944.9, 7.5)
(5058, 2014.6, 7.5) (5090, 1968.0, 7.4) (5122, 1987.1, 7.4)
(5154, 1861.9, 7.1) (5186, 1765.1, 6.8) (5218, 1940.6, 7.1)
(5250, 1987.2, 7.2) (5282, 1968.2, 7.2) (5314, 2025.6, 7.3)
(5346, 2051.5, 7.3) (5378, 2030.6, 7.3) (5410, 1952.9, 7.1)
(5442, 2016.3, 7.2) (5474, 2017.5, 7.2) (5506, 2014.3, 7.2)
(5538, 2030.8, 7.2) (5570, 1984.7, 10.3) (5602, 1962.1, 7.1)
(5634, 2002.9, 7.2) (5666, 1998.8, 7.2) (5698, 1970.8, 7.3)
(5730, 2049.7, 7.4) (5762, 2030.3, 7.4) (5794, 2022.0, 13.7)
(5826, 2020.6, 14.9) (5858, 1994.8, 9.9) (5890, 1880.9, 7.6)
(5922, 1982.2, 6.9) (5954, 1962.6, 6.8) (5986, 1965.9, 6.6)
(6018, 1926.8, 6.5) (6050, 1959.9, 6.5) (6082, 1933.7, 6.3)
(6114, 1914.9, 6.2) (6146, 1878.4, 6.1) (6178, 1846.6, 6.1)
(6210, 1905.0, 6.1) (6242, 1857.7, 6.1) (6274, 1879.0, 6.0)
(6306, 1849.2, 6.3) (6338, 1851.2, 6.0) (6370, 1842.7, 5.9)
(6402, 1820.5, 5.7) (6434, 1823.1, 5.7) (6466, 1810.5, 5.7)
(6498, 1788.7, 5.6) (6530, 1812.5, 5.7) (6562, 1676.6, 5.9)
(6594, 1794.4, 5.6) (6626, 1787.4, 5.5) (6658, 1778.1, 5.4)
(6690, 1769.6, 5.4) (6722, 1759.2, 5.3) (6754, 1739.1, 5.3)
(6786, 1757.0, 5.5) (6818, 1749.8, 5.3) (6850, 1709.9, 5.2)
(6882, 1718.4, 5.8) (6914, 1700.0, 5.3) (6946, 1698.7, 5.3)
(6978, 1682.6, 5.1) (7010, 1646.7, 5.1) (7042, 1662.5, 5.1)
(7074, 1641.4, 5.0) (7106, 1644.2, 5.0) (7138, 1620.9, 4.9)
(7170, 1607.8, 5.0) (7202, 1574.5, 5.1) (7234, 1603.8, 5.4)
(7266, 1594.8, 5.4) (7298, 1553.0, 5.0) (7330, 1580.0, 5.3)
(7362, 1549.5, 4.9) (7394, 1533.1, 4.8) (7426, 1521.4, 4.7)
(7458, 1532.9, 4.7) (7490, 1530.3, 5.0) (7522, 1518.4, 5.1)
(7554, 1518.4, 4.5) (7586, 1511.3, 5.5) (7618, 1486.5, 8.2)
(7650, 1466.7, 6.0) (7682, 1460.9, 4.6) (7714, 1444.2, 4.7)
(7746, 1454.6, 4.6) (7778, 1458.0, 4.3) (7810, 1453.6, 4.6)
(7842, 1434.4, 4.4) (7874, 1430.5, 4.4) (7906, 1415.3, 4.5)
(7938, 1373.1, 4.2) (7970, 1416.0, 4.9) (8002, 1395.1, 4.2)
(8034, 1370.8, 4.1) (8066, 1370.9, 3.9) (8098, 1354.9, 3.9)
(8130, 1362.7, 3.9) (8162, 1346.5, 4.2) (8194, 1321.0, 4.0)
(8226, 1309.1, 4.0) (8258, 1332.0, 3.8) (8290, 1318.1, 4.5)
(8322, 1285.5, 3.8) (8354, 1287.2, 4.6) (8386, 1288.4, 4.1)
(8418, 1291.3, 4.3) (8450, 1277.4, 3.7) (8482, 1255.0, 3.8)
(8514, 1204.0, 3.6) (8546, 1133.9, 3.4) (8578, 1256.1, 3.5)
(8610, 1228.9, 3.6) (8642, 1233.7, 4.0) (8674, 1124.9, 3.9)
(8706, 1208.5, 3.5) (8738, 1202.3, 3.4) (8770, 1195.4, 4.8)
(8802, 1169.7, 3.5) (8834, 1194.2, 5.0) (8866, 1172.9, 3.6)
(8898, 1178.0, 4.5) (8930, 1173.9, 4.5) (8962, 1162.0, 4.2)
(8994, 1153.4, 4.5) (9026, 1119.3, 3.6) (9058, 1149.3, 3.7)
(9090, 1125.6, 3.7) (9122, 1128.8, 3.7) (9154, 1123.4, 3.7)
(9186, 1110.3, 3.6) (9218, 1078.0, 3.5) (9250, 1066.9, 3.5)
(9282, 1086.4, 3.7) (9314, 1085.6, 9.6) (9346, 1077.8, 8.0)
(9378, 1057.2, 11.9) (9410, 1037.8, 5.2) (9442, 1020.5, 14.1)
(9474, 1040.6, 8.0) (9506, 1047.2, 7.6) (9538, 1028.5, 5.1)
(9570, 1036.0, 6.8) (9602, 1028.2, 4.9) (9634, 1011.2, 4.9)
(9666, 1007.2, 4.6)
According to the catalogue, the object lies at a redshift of 0.00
